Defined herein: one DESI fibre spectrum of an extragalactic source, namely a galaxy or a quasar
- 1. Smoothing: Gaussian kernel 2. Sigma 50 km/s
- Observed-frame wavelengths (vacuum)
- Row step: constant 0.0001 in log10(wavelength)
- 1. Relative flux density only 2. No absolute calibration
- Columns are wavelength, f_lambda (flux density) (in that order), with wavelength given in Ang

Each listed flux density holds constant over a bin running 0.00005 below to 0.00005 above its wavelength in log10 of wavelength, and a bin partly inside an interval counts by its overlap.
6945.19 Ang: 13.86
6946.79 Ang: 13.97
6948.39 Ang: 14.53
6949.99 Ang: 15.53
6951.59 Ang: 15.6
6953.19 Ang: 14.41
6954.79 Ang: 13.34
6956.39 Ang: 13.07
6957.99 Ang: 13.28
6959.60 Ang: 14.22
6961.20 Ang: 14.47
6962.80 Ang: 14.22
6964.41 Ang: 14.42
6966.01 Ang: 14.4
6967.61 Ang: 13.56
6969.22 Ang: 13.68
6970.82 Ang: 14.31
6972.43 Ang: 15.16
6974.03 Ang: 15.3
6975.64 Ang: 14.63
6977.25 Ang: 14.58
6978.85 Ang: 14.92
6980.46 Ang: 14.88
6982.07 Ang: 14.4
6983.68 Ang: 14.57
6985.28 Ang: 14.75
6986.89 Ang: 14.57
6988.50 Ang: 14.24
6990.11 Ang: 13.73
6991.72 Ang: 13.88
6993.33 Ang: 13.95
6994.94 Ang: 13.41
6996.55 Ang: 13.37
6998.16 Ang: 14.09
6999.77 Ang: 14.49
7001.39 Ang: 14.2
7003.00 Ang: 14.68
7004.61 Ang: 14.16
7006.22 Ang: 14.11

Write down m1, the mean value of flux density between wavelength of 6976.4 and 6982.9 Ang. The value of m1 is 14.7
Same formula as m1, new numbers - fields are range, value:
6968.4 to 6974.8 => 14.6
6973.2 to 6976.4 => 15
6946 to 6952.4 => 14.9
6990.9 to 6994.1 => 13.9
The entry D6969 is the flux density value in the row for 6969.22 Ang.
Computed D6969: 13.68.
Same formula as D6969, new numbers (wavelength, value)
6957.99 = 13.28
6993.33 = 13.95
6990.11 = 13.73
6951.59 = 15.6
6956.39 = 13.07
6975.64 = 14.63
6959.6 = 14.22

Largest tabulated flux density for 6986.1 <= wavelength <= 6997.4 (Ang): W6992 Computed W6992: 14.57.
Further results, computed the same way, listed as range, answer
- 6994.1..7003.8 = 14.68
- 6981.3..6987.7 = 14.75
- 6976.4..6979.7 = 14.92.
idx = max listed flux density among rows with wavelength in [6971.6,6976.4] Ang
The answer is 15.3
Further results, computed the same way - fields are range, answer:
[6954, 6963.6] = 14.47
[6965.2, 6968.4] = 14.4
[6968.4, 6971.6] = 14.31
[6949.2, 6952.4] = 15.6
